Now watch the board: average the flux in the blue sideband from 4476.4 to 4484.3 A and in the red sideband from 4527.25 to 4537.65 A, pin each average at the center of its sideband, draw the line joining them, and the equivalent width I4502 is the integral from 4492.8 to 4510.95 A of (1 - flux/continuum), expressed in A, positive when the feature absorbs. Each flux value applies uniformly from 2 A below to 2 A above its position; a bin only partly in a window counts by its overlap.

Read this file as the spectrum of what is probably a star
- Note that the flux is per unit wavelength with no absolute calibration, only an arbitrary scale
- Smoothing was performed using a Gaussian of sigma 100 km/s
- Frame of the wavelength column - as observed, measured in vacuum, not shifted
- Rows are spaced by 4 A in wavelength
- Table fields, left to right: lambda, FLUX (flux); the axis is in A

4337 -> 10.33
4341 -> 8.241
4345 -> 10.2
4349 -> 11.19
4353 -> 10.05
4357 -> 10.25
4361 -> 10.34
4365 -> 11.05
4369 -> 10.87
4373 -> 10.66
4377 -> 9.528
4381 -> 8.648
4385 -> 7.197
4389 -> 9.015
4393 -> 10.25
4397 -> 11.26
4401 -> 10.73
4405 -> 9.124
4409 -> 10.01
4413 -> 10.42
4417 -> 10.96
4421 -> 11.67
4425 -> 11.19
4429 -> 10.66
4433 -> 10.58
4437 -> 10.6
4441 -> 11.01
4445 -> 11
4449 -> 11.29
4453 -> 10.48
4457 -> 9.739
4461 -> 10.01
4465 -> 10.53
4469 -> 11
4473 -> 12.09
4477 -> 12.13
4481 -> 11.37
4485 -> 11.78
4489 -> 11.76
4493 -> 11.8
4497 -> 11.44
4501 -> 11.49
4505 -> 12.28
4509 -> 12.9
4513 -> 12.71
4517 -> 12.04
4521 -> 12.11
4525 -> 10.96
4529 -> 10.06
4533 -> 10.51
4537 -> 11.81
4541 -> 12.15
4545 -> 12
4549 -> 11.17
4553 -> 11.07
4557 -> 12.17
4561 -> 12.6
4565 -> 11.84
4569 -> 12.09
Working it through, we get -1.2 A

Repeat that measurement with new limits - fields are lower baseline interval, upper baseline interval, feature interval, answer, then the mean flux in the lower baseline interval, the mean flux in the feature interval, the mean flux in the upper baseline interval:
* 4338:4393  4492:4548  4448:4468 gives 1.02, 9.81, 10.4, 11.7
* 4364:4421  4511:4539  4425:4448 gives -0.73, 10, 10.8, 11.5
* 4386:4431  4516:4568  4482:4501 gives -0.89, 10.4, 11.7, 11.6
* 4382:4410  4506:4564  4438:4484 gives -1.60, 9.61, 11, 11.7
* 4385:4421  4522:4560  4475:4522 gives -4.22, 10.1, 12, 11.4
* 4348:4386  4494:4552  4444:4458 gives 0.32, 10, 10.7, 11.7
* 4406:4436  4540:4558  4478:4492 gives -0.61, 10.7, 11.7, 11.7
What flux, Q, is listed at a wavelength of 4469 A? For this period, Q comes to 11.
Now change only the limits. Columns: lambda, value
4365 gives 11.05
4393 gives 10.25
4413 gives 10.42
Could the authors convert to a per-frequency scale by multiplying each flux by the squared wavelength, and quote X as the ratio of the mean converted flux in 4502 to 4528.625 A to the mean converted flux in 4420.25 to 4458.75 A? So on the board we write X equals 1.2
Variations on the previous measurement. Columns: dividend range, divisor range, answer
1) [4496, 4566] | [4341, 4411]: 1.26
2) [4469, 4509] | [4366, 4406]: 1.27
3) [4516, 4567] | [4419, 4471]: 1.12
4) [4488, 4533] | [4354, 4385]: 1.25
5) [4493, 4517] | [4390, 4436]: 1.19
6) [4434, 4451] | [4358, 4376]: 1.07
